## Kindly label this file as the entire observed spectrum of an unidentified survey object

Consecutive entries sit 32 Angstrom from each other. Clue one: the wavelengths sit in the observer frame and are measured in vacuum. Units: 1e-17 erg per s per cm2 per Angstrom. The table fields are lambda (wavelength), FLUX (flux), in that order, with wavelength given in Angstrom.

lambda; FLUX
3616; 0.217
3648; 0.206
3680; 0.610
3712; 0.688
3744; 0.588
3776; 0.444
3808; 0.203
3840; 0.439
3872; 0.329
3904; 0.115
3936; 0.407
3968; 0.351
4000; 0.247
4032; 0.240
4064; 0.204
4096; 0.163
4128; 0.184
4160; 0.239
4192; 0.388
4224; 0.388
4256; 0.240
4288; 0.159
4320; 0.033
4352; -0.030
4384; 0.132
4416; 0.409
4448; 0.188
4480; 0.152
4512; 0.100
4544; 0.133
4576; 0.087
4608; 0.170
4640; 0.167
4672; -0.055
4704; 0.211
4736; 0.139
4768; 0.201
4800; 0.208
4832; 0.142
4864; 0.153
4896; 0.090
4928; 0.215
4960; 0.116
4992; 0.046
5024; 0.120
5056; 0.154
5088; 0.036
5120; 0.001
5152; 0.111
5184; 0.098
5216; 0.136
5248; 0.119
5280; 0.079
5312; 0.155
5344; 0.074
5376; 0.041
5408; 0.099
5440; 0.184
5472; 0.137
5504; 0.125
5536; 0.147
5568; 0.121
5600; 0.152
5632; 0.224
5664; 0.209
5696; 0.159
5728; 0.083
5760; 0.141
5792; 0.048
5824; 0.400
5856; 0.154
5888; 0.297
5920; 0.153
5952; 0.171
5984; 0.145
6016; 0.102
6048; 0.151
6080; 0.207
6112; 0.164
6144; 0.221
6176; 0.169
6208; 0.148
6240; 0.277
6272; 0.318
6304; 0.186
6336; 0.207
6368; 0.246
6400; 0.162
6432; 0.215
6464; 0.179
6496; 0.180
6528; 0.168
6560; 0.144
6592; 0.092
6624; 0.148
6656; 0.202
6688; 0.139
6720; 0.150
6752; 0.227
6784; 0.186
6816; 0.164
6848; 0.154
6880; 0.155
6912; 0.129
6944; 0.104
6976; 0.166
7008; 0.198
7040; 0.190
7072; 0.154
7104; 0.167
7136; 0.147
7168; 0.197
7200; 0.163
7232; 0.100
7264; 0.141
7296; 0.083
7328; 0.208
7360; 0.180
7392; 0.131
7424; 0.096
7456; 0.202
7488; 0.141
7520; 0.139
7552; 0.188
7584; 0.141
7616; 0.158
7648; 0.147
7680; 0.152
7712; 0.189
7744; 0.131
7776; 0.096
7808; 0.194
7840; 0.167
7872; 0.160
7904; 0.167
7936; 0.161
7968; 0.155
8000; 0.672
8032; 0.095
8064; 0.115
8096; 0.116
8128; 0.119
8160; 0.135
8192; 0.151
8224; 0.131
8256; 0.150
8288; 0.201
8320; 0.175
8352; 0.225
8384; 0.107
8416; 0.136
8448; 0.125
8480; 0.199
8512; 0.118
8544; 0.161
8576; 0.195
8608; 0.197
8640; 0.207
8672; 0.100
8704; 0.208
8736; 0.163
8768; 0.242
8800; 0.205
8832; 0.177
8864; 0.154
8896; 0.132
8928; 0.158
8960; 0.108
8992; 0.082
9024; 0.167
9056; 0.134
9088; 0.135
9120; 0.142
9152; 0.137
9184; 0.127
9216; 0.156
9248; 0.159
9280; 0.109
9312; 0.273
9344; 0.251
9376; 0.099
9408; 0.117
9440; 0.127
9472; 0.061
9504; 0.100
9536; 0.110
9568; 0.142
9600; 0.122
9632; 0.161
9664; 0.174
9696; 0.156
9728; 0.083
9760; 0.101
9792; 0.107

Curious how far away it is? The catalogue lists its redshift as 1.148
